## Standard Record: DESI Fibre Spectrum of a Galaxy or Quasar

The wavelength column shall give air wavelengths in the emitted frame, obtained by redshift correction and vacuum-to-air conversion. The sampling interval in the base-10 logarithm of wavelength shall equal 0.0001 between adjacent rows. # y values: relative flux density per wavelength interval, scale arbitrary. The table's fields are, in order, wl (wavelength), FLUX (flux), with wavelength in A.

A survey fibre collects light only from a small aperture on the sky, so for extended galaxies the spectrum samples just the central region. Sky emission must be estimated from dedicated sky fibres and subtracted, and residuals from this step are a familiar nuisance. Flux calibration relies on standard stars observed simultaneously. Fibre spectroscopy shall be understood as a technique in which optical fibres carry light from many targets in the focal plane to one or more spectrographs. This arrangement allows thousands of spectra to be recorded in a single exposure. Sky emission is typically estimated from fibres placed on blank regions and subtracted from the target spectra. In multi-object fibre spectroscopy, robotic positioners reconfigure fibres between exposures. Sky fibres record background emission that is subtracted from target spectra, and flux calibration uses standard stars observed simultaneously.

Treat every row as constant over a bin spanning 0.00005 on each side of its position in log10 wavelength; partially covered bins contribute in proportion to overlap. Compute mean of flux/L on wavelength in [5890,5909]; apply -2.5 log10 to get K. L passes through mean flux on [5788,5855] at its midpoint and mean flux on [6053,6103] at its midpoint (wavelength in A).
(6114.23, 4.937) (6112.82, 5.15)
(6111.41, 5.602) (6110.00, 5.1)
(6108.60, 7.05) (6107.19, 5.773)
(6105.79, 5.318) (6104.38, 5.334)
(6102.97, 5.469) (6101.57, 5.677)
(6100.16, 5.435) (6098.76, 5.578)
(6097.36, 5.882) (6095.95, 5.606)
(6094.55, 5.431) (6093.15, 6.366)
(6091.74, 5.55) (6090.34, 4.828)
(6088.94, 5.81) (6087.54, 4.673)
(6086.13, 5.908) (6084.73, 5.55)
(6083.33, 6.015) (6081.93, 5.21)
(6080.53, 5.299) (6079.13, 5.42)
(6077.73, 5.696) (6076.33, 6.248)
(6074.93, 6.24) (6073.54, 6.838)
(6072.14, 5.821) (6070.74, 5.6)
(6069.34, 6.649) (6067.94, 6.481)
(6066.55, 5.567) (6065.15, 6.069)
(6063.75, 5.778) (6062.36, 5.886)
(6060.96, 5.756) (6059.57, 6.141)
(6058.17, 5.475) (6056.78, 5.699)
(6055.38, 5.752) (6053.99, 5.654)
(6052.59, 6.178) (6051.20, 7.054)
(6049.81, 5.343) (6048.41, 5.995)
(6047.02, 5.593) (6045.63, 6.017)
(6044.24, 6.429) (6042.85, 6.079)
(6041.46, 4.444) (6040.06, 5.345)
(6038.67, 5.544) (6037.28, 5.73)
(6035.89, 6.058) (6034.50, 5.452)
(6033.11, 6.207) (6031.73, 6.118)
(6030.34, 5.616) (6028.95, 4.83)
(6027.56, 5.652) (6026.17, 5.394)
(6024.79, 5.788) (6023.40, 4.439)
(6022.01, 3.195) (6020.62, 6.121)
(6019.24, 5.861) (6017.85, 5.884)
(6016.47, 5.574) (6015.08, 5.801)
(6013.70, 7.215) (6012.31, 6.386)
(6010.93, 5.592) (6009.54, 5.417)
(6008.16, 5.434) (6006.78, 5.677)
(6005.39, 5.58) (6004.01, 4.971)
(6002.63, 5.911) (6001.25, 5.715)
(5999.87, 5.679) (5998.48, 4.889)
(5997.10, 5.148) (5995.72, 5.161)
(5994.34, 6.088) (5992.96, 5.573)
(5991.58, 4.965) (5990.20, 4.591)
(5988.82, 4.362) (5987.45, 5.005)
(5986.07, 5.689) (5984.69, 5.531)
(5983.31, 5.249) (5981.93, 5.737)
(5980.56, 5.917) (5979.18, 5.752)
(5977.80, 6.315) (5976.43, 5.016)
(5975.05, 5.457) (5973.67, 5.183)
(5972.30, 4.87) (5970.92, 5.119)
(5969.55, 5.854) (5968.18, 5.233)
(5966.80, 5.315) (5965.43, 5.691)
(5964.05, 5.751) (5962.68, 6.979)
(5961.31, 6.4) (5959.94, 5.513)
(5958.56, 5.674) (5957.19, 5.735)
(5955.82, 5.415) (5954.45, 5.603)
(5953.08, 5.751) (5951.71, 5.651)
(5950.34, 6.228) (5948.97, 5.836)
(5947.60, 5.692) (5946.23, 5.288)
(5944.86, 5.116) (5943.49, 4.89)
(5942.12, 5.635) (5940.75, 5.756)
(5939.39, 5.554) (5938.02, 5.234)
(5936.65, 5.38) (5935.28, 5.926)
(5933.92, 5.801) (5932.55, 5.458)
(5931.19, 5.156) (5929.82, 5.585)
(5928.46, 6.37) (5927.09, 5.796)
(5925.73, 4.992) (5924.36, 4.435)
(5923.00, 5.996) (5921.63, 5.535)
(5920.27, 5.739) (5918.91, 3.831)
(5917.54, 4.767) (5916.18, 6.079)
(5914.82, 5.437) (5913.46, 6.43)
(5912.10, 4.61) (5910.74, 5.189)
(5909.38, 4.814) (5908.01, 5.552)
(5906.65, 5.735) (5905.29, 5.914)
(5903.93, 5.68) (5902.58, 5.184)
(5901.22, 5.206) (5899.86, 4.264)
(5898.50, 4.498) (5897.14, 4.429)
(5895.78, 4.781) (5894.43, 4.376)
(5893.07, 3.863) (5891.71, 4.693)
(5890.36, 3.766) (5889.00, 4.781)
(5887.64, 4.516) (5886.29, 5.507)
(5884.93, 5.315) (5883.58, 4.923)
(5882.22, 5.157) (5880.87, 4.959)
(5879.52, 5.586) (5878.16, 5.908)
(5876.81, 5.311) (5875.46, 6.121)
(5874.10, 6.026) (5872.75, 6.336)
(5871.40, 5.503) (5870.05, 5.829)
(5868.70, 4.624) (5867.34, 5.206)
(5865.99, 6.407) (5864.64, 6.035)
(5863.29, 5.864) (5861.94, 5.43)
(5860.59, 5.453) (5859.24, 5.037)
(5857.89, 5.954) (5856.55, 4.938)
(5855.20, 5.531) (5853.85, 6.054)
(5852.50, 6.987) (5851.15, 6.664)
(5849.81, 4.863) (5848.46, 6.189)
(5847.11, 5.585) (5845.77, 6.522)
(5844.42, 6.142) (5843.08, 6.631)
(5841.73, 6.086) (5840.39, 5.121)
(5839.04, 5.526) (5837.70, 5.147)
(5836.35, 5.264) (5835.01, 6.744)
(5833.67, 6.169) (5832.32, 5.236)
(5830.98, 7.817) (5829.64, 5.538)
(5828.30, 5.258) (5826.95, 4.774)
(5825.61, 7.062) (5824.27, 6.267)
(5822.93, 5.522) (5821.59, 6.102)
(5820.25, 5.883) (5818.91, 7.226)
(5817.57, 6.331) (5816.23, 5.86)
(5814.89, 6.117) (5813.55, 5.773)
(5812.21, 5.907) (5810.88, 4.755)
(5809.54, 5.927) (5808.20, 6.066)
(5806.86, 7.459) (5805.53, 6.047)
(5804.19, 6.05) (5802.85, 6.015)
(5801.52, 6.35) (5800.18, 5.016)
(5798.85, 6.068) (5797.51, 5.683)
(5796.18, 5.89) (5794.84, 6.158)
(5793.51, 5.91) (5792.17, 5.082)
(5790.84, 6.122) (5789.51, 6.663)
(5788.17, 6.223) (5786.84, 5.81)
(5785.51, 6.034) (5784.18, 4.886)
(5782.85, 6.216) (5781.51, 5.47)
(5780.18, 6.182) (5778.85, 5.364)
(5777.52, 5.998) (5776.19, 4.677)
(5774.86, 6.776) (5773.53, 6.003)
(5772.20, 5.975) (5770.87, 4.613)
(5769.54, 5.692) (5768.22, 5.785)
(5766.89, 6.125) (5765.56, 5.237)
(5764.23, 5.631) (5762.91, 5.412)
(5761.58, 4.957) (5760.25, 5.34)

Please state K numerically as 0.212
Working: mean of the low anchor 5.99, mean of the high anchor 5.76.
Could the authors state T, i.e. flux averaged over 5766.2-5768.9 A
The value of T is 5.96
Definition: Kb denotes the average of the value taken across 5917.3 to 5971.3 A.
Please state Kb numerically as 5.55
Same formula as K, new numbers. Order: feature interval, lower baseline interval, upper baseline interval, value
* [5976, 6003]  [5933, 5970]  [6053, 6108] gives 0.05 mag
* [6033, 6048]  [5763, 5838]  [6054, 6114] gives 0.01 mag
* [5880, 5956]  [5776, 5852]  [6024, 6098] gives 0.12 mag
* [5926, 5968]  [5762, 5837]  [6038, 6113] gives 0.03 mag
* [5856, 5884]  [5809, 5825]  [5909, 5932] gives 0.02 mag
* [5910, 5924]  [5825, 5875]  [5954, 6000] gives 0.06 mag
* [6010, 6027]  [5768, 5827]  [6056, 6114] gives 0.03 mag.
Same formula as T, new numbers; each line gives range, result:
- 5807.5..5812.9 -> 5.67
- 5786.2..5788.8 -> 6.02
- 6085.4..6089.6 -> 5.45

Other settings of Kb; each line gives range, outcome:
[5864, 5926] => 5.21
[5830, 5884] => 5.77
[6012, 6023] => 5.69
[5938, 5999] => 5.5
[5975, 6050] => 5.54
